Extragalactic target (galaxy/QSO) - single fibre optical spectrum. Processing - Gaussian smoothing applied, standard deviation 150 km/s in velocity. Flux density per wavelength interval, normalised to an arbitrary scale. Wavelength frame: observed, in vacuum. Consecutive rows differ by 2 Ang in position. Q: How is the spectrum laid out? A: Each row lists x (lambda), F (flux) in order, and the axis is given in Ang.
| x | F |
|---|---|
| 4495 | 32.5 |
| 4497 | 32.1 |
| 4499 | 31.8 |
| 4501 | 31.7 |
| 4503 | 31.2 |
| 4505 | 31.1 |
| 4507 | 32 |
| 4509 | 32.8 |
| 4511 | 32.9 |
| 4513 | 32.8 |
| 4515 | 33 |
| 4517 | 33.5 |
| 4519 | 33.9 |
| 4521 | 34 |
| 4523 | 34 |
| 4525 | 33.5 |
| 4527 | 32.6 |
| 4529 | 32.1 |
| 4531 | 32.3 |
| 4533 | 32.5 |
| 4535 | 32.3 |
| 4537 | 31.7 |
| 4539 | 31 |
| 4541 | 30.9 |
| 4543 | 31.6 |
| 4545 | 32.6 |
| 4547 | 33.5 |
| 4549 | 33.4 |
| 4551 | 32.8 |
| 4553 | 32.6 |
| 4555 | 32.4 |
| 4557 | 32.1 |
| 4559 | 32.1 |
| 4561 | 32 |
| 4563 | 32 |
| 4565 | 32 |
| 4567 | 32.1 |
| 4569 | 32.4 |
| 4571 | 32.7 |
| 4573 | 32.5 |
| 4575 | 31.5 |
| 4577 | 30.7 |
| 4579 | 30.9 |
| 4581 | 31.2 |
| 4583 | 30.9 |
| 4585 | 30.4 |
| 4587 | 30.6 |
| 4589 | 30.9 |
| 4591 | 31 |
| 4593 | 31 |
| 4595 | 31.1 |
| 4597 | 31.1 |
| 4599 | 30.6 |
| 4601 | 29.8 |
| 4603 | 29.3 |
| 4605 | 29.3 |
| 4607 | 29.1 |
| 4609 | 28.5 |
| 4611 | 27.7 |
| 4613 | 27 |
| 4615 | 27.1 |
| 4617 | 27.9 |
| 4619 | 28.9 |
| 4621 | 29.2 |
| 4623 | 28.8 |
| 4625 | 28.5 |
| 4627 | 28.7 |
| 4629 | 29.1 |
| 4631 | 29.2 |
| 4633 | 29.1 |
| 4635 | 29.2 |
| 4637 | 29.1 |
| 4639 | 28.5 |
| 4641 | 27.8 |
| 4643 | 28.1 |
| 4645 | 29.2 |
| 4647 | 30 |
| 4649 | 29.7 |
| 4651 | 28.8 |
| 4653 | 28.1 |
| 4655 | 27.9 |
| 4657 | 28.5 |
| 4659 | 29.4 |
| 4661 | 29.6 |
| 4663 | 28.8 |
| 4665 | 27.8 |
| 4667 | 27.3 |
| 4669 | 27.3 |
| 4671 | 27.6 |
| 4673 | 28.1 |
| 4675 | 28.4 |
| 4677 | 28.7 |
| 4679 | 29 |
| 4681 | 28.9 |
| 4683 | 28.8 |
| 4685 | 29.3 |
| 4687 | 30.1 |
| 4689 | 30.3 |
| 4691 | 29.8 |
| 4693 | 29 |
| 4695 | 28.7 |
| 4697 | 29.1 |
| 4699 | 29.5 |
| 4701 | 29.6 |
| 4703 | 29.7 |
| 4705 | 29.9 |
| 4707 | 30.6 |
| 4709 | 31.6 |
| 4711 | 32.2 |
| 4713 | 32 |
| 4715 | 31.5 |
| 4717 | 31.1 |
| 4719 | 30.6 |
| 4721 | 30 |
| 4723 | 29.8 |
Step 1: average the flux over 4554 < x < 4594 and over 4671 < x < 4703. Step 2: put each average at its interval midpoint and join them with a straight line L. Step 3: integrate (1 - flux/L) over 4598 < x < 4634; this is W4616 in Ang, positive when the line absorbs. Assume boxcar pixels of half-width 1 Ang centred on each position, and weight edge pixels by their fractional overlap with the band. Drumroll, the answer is 2.2 Ang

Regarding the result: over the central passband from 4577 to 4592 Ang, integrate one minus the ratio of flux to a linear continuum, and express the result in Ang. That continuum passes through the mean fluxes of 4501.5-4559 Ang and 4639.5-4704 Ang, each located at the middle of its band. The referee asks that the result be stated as 0.1 Ang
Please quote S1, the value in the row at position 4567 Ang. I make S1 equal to 32.1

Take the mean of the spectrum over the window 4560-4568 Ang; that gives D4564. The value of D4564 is 32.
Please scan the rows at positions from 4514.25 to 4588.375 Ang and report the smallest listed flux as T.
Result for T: 30.4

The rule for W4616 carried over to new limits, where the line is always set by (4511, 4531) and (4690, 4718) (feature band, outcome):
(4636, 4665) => 2.2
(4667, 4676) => 0.9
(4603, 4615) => 1.3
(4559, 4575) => 0.1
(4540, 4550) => 0.1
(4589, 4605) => 0.7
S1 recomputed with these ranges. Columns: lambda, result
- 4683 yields 28.8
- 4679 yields 29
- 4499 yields 31.8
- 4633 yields 29.1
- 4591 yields 31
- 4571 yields 32.7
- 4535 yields 32.3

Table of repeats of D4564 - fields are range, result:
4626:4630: 28.9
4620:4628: 28.8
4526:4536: 32.4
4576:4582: 30.9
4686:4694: 29.8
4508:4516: 32.9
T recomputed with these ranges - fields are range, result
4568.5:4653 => 27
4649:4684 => 27.3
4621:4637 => 28.5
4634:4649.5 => 27.8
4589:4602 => 29.8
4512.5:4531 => 32.1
